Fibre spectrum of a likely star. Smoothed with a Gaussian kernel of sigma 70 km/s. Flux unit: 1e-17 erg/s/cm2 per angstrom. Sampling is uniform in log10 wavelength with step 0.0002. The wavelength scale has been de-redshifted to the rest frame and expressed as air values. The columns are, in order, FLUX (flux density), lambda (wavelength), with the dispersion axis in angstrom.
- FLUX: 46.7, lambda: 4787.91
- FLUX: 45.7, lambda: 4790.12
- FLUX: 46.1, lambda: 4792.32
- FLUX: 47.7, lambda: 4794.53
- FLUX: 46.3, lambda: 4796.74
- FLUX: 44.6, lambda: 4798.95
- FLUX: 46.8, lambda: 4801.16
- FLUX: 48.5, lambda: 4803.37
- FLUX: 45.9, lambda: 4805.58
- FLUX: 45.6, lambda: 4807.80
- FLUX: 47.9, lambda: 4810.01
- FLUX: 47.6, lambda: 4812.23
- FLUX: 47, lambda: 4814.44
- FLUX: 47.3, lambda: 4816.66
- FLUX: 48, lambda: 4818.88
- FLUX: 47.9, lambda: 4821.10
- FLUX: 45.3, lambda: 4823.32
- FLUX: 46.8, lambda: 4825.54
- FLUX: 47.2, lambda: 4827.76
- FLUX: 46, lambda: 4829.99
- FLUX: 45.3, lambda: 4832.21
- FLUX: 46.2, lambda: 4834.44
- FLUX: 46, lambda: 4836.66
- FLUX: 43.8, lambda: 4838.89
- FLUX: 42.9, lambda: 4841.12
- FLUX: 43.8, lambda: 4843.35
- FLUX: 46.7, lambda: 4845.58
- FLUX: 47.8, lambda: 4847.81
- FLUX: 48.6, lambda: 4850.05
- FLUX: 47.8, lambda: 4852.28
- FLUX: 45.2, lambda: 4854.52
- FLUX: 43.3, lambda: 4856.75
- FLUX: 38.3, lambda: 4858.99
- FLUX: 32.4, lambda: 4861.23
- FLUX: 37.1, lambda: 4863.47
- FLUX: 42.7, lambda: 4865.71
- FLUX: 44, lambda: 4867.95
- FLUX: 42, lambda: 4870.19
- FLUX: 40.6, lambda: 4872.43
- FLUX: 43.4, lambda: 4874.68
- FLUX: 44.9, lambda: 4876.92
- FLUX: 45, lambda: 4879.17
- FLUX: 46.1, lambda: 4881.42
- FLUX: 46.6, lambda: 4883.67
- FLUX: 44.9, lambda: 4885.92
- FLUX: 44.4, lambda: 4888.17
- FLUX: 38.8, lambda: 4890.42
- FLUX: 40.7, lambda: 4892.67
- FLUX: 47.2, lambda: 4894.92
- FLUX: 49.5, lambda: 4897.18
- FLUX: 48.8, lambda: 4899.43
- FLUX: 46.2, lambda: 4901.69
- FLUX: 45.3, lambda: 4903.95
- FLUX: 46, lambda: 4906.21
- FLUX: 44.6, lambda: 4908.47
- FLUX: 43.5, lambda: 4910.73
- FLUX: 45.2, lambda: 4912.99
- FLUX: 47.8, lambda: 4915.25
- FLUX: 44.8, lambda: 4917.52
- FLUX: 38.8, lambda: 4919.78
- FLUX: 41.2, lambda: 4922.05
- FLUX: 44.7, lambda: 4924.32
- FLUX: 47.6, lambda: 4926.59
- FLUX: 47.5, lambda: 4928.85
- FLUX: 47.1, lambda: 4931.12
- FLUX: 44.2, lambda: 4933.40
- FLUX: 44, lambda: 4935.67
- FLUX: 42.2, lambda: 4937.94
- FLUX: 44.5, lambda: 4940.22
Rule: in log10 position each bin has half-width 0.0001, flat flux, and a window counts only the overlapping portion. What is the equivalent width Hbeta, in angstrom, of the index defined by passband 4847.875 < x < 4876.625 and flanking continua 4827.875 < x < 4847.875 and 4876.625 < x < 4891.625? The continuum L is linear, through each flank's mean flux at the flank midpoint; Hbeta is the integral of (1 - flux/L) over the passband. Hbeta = 1.5 angstrom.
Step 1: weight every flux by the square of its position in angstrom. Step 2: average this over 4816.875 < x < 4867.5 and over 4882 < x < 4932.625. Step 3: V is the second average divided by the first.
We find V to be 1.0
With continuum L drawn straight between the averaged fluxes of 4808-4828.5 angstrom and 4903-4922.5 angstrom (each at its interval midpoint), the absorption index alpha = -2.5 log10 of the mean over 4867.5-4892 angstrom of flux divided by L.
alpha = 0.04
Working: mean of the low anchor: 47.2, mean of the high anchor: 44.2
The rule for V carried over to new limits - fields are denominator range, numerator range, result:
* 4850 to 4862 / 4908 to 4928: 1.07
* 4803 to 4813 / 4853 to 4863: 0.87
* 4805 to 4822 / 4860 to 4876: 0.88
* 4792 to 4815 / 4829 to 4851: 0.99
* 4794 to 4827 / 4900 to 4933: 1.00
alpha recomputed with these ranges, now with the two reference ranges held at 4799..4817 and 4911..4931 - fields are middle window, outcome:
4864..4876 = 0.084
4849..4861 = 0.056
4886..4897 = 0.043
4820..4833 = 0.003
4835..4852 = 0.011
